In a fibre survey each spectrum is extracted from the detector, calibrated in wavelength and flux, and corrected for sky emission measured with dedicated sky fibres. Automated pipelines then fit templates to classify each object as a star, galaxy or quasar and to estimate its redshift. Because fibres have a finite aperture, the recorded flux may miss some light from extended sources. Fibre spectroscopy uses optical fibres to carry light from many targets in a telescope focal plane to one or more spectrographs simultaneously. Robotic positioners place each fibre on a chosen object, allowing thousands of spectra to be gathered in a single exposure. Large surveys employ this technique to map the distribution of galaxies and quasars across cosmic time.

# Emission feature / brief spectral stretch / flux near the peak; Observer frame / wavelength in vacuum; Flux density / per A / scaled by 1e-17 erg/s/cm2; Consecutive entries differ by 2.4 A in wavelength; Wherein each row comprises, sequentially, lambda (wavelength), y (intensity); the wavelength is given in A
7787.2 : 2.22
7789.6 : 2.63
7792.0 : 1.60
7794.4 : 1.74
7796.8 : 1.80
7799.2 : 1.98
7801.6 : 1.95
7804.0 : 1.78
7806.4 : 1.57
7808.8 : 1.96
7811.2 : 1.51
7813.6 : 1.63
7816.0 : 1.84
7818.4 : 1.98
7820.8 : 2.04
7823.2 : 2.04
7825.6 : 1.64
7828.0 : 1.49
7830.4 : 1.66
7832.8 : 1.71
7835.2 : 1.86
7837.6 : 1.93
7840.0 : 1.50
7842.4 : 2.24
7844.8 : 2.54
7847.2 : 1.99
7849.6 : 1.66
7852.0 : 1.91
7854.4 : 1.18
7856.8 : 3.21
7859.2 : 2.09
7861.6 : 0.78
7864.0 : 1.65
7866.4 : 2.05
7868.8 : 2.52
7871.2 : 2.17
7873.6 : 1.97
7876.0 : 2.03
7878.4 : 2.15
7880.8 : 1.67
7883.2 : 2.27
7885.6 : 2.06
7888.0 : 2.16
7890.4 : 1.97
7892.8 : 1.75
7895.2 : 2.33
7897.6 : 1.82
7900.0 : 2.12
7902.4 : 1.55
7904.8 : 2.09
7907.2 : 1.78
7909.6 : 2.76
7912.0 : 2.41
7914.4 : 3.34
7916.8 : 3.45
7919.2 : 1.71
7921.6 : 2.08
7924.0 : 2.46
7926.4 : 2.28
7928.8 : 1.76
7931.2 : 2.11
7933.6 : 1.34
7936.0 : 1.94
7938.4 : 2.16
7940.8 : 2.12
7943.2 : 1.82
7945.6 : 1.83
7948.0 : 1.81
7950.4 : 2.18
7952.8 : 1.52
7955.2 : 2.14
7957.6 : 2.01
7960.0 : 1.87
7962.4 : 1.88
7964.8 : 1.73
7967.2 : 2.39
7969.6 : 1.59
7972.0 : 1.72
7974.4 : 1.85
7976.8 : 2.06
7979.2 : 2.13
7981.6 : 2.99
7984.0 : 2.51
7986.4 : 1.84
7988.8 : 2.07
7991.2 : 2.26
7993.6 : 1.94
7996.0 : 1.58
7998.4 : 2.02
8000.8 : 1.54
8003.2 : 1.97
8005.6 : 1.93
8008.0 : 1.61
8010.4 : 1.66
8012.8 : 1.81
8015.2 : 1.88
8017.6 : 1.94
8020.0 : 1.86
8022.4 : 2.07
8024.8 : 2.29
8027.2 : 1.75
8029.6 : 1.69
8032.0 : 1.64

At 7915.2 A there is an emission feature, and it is H-alpha 6563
